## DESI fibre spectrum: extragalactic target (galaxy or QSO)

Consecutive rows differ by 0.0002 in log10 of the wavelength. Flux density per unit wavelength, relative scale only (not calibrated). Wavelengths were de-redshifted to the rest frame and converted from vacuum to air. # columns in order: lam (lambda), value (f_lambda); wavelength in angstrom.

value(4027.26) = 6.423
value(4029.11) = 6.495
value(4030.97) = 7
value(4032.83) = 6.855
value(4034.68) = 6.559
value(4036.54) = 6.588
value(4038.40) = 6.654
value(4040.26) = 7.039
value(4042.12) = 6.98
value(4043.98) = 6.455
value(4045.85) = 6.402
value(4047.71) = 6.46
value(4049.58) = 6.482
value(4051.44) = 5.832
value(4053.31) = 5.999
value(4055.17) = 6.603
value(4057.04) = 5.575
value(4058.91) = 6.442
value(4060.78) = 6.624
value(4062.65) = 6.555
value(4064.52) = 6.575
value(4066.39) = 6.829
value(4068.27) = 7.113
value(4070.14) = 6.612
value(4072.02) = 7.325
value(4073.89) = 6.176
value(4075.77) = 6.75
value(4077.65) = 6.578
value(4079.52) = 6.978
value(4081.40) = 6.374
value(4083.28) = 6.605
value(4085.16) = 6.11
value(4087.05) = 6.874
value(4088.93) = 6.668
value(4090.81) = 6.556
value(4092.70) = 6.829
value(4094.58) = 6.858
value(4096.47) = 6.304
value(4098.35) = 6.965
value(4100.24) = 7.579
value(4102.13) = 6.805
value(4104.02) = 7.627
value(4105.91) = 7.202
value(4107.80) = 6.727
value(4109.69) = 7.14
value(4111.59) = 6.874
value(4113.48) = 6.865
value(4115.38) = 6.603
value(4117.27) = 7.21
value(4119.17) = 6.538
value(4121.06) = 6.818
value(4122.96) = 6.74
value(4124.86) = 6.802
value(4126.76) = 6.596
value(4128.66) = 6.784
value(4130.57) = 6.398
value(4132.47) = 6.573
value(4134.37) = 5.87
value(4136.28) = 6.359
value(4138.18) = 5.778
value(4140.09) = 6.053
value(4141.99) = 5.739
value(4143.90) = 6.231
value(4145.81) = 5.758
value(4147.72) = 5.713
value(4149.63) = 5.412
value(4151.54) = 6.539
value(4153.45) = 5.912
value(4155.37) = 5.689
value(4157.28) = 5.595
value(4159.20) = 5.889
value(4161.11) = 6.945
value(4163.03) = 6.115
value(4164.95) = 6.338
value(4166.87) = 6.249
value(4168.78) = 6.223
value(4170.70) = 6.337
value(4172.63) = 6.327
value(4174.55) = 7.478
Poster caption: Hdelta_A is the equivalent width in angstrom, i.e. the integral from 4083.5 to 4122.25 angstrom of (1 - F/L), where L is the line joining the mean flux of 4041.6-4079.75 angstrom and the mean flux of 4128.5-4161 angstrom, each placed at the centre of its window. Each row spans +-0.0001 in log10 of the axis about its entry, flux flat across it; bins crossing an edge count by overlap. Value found -3.6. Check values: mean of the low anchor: 6.53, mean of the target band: 6.85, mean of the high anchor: 6.02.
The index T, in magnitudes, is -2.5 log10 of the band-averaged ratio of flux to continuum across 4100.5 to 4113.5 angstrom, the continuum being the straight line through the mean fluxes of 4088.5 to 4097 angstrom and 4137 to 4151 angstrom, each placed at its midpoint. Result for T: -0.10 mag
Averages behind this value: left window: 6.66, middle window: 7.07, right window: 5.85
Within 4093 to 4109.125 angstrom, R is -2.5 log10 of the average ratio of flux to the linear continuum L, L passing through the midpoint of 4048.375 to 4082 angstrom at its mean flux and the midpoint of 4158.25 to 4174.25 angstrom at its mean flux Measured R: -0.09 mag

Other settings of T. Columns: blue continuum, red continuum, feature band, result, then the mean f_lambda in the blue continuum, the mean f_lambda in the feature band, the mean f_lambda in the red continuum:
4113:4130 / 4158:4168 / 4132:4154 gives 0.09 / 6.76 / 5.99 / 6.29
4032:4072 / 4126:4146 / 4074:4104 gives -0.06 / 6.55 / 6.73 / 6.21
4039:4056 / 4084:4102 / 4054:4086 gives 0.01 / 6.48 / 6.58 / 6.75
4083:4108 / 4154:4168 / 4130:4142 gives 0.04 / 6.85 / 6.13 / 6.11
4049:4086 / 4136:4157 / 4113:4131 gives -0.11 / 6.51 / 6.74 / 5.9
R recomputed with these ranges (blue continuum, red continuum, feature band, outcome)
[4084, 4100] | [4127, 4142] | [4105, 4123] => -0.07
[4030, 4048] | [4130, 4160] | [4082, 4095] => -0.04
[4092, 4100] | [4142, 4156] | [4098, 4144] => -0.05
